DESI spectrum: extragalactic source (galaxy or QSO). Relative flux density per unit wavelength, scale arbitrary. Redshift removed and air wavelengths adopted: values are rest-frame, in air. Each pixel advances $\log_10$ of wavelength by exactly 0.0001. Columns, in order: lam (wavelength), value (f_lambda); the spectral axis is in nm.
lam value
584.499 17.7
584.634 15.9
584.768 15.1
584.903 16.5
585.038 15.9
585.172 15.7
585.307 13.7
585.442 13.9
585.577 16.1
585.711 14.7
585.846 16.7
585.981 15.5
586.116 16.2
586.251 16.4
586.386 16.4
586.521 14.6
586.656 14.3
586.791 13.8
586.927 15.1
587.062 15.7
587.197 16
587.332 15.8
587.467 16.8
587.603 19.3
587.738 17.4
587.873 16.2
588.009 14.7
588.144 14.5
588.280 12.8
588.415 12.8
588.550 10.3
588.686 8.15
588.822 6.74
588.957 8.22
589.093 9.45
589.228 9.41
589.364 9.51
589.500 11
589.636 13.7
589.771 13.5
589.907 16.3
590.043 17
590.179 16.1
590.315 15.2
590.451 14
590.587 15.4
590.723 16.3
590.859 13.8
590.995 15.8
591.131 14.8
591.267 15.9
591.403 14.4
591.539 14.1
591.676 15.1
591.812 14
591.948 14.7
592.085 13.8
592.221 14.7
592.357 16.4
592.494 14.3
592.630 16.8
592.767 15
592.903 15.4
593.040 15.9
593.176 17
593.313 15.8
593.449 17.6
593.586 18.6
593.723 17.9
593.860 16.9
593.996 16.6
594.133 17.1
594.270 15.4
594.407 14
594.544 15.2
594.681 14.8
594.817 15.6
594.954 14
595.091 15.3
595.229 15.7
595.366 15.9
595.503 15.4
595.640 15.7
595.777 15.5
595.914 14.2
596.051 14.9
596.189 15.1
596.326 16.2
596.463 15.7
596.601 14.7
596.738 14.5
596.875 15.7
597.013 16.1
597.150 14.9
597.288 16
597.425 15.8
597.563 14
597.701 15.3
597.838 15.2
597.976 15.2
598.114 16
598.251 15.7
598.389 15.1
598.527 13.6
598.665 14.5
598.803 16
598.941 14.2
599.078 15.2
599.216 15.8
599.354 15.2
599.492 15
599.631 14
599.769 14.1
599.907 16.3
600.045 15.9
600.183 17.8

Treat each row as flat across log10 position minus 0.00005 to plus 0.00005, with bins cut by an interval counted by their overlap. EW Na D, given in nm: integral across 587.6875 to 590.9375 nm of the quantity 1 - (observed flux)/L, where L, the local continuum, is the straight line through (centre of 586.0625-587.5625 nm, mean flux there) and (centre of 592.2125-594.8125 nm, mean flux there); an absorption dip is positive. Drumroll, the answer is 0.574 nm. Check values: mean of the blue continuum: 15.6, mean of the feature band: 13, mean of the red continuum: 16.1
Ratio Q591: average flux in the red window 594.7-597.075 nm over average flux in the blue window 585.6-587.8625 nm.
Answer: 0.96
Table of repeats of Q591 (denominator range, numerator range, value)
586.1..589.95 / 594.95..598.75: 1.12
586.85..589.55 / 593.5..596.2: 1.21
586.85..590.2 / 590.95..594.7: 1.17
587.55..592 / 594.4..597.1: 1.12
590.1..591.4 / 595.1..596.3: 1.01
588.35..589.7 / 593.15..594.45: 1.69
